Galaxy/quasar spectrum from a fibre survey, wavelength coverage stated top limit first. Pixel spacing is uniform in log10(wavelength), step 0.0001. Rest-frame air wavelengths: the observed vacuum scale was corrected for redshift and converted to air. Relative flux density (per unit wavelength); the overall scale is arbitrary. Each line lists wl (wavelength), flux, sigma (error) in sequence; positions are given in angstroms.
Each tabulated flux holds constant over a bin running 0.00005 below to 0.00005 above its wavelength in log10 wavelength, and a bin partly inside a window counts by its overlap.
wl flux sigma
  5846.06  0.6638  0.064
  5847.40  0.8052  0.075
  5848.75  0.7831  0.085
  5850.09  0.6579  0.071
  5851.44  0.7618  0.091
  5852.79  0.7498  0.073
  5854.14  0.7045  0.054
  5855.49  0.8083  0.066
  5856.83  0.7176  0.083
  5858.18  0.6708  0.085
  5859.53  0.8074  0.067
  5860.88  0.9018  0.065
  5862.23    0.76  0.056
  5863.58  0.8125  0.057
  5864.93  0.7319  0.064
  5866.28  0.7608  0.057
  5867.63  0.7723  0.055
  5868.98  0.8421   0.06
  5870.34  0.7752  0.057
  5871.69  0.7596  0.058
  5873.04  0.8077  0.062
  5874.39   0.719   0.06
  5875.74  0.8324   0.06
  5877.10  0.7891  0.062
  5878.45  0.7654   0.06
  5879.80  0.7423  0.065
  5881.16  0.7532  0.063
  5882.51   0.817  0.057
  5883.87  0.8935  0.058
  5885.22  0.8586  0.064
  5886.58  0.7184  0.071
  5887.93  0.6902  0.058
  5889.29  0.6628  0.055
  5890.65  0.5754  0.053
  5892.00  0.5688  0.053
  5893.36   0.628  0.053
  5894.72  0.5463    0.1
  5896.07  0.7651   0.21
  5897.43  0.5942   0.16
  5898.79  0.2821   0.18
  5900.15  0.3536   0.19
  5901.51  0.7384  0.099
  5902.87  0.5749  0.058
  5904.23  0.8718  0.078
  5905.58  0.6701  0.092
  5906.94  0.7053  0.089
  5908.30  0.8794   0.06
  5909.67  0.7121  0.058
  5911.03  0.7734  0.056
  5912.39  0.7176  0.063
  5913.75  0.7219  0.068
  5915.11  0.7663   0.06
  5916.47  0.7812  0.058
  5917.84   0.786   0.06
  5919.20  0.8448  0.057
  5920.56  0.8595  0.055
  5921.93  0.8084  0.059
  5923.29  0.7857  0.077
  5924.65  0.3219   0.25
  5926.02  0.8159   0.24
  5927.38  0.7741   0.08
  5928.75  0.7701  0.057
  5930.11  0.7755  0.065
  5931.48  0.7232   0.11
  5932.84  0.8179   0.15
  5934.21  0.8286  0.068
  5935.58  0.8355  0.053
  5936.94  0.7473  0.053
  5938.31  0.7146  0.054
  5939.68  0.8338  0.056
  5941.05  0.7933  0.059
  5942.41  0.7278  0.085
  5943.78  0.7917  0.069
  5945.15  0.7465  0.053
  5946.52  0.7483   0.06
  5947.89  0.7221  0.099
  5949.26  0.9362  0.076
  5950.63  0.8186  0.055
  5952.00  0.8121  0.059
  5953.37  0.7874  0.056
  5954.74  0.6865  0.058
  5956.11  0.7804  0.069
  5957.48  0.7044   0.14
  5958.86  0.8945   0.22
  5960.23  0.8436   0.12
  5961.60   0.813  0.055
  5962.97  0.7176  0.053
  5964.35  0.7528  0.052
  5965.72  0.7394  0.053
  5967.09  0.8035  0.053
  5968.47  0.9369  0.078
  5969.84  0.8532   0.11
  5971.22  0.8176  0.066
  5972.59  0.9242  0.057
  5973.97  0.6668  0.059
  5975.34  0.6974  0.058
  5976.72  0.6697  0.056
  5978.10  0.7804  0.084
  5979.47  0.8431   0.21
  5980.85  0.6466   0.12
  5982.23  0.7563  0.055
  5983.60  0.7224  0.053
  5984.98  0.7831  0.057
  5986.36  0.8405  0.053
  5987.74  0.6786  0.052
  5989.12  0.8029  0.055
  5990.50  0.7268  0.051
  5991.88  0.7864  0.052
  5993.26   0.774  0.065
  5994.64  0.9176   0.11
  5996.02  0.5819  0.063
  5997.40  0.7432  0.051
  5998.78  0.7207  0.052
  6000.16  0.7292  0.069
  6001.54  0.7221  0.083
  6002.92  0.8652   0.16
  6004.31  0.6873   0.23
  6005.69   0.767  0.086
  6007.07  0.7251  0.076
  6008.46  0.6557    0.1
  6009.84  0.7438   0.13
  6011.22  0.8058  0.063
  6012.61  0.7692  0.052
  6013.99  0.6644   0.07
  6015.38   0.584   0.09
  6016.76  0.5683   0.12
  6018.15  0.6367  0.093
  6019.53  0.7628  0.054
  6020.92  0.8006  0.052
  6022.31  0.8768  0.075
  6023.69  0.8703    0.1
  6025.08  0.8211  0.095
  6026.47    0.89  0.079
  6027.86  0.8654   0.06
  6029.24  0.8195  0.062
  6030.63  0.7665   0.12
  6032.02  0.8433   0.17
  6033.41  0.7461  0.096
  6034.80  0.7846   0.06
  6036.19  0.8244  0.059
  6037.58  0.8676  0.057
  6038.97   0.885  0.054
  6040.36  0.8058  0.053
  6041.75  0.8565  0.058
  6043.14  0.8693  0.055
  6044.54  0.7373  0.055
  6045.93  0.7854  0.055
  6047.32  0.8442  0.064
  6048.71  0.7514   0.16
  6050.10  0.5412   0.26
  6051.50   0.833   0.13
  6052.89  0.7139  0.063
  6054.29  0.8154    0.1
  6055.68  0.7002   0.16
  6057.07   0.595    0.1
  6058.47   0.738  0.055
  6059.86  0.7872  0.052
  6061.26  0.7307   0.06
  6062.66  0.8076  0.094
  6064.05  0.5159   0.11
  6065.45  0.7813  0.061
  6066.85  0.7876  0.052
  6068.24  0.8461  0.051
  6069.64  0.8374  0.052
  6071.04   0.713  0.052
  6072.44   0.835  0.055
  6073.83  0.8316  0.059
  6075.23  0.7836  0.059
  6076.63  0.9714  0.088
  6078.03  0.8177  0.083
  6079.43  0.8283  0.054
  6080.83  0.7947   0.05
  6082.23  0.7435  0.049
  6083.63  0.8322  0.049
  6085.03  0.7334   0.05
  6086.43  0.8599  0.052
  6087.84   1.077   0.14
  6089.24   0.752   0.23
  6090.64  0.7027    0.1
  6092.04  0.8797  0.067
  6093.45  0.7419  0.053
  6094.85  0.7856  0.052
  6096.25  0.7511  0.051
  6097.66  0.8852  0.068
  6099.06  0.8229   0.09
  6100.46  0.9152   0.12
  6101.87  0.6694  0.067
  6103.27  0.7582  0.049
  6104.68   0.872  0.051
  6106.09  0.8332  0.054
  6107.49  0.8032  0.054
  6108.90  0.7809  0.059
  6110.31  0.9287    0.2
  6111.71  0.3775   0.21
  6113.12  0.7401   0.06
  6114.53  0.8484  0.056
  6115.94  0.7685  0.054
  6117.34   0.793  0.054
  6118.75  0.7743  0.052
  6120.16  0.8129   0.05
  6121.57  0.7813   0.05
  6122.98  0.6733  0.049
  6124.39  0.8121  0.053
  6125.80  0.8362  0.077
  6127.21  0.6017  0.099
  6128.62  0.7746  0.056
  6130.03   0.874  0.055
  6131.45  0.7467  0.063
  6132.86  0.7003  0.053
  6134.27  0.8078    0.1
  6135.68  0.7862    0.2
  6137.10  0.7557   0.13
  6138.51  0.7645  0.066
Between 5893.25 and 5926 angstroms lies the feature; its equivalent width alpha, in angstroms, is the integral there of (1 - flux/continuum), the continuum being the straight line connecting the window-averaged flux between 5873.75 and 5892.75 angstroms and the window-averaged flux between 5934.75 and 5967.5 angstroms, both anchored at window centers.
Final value 2.9 angstroms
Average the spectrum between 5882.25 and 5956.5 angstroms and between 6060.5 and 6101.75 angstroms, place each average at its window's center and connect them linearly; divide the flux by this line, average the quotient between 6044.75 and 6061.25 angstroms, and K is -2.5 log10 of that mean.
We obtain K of 0.08 mag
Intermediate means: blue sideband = 0.731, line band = 0.737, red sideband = 0.804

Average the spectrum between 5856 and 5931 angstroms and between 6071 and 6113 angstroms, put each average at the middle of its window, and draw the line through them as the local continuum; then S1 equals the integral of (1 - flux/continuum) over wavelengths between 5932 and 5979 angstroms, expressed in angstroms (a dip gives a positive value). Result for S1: -2.1 angstroms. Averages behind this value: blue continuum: 0.73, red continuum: 0.803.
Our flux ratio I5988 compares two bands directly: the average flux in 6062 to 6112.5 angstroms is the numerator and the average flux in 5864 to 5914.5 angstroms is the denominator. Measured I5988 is 1.1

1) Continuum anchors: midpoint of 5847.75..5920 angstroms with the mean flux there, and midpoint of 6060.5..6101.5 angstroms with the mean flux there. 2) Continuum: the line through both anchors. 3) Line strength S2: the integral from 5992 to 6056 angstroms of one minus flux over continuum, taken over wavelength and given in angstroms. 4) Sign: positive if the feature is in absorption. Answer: 1.17 angstroms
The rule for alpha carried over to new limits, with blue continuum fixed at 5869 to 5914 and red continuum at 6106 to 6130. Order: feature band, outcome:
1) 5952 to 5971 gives -1.9 angstroms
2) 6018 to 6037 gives -1.9 angstroms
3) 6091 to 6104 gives -0.7 angstroms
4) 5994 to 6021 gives 0.5 angstroms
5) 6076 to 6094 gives -1.7 angstroms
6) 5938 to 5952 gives -1.3 angstroms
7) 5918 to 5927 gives -0.4 angstroms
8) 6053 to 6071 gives 0.1 angstroms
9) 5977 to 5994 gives -0.7 angstroms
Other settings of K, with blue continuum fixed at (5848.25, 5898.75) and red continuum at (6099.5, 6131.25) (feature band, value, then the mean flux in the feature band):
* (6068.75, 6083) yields -0.07 mag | 0.816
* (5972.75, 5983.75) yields 0.03 mag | 0.733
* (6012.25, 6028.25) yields 0.00 mag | 0.757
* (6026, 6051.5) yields -0.06 mag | 0.805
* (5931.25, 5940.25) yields -0.06 mag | 0.788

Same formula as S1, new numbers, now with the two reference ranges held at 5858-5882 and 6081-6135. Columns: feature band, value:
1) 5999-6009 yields 0.6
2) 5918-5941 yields 0.4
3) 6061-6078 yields -0.1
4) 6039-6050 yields -0.2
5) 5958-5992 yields 0.1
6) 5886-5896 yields 1.9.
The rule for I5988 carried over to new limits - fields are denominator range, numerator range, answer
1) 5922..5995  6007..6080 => 1.00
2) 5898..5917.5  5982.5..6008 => 1.10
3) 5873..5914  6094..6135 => 1.11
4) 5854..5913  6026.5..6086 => 1.09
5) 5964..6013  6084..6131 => 1.03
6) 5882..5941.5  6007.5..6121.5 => 1.09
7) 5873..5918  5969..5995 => 1.09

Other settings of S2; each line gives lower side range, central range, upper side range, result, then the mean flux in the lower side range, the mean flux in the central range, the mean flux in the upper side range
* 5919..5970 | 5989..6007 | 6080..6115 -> 0.7 angstroms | 0.779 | 0.753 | 0.795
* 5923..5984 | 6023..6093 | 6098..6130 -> -2.0 angstroms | 0.771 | 0.796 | 0.775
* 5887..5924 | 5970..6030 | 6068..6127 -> -1.1 angstroms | 0.691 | 0.757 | 0.798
